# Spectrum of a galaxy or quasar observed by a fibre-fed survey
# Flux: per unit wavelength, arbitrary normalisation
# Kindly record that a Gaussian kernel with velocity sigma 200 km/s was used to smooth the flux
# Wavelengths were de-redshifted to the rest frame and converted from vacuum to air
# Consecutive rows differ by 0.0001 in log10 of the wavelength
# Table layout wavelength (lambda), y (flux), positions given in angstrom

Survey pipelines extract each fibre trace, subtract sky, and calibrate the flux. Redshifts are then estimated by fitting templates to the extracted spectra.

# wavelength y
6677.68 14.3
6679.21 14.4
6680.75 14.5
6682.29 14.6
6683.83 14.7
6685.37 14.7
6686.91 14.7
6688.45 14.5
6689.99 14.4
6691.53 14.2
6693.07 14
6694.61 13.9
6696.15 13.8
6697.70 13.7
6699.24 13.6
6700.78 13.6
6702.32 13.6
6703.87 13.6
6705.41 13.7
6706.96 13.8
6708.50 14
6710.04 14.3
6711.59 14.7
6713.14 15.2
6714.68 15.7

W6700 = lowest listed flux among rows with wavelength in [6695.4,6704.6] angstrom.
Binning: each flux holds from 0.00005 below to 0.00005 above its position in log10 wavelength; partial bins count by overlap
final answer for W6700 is 13.6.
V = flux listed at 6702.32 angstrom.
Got 13.6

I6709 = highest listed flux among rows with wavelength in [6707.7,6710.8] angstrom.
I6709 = 14.3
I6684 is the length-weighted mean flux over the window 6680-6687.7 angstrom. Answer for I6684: 14.6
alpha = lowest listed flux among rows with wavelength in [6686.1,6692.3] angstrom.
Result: 14.2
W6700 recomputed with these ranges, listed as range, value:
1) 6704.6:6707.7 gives 13.7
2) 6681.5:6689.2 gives 14.5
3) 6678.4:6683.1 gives 14.4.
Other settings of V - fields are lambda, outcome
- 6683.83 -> 14.7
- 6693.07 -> 14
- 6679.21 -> 14.4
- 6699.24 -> 13.6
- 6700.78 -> 13.6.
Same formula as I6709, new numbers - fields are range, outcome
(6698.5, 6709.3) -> 14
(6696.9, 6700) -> 13.7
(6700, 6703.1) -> 13.6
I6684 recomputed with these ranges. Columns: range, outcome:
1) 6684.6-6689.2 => 14.6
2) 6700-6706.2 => 13.6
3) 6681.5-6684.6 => 14.6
